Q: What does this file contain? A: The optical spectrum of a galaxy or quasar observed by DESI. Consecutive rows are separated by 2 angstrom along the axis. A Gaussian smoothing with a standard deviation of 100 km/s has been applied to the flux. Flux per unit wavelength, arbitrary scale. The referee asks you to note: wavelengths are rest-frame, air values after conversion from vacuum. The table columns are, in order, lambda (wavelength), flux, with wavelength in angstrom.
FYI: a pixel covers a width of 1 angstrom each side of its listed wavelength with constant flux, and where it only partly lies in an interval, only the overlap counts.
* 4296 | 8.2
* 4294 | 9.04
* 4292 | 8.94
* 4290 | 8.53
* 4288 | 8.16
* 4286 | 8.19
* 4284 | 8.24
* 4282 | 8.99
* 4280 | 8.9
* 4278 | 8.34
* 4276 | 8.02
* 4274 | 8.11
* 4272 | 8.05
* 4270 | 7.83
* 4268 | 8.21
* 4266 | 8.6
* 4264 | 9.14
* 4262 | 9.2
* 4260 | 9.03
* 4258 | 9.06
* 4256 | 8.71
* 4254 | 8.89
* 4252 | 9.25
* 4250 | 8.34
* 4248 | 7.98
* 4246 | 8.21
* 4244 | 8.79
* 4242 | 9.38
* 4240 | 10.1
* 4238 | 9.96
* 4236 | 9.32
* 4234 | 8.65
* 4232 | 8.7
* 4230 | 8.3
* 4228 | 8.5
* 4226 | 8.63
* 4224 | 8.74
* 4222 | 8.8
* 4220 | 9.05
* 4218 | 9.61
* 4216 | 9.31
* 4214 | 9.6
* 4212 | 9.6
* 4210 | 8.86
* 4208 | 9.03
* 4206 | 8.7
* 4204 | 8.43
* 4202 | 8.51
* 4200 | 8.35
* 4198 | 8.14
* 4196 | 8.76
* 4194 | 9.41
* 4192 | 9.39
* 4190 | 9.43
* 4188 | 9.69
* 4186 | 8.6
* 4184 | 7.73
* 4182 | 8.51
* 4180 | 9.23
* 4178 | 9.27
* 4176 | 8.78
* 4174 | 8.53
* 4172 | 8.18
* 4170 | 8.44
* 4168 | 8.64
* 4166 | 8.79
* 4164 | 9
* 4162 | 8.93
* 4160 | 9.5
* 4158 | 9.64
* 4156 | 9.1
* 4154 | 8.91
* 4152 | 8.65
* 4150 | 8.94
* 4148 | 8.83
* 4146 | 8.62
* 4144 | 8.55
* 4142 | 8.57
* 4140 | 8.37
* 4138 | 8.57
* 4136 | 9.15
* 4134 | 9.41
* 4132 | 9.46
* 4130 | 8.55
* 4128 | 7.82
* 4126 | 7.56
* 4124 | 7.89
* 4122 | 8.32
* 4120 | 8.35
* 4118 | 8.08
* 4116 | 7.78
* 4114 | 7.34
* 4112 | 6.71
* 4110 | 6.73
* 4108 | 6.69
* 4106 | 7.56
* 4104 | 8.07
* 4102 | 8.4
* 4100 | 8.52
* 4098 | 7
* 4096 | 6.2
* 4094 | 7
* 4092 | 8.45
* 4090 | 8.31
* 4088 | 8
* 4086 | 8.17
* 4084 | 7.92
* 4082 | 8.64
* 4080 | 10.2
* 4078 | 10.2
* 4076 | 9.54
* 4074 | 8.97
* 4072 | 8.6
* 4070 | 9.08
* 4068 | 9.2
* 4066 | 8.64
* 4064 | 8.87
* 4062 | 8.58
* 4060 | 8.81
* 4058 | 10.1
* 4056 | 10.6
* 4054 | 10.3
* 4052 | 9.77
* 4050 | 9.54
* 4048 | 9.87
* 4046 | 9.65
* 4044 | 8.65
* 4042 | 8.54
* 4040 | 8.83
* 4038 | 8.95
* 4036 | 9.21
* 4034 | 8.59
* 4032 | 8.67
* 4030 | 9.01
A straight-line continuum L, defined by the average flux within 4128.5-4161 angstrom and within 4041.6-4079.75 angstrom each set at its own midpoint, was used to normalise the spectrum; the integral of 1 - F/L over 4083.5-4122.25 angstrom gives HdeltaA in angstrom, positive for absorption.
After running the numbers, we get 6.25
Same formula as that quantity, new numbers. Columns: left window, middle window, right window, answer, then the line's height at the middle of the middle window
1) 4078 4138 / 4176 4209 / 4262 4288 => -2.4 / 8.23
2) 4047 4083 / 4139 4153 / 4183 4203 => 0.6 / 9.03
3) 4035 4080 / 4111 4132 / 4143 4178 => 2.6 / 9.02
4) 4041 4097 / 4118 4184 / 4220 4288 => 1.0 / 8.83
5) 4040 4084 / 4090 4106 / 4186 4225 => 2.7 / 9.23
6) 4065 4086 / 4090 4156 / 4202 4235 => 6.5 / 9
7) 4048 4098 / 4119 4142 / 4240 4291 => 0.8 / 8.8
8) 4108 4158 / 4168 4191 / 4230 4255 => -0.4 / 8.59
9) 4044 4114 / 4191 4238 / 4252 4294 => -1.8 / 8.59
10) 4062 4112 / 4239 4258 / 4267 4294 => -1.2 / 8.35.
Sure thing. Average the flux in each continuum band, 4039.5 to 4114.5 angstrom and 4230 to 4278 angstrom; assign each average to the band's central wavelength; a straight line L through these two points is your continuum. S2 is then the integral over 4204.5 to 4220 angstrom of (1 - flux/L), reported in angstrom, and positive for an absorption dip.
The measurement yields -0.9 angstrom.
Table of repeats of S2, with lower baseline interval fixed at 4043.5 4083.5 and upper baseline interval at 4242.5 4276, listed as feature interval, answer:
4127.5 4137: 0.2 angstrom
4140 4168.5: 0.4 angstrom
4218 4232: 0.0 angstrom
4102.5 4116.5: 2.9 angstrom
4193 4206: 0.3 angstrom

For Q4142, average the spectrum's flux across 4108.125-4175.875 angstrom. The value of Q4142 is 8.46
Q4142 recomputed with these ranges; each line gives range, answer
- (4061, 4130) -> 8.16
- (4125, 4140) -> 8.63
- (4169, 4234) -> 8.83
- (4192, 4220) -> 8.97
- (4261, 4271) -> 8.6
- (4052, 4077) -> 9.29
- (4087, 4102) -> 7.69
